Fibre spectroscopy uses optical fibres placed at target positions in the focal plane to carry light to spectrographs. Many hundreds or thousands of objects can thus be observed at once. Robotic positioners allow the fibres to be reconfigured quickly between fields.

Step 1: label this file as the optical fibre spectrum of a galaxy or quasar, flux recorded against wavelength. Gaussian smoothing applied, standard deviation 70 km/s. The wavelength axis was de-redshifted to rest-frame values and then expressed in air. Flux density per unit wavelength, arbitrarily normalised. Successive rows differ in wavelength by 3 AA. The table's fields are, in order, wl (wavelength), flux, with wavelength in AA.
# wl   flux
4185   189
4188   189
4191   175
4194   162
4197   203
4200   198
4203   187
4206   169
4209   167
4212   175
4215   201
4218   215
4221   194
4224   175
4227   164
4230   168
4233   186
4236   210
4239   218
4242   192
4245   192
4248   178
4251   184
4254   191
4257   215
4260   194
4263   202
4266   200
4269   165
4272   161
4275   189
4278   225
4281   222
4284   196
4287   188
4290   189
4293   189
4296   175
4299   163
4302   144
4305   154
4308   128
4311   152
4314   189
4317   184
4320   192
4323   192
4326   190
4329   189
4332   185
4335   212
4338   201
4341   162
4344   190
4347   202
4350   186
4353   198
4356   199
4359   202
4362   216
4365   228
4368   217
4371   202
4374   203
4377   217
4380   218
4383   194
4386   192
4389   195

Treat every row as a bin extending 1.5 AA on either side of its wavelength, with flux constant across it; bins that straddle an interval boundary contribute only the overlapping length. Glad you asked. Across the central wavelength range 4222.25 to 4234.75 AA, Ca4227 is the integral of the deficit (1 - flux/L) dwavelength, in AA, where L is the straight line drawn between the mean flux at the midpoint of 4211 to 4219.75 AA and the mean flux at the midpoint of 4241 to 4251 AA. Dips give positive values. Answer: 1.2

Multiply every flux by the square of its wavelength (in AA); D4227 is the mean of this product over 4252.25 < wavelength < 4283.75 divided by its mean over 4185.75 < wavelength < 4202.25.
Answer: 1.10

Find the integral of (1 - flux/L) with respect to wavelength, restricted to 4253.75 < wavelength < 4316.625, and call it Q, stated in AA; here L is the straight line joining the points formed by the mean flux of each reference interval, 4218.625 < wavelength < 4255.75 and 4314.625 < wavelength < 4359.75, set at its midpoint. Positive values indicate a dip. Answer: 2.6 AA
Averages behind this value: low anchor 188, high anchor 192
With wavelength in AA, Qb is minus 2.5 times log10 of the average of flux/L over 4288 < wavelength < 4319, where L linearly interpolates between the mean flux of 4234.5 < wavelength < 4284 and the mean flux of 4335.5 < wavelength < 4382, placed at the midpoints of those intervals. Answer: 0.188 mag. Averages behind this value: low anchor 196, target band 167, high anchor 203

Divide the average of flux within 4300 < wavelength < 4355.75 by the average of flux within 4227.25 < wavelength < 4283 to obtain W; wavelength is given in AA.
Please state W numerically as 0.9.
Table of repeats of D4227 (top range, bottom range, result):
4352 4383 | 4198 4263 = 1.18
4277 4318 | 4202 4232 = 1.02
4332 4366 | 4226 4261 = 1.09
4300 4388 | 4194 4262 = 1.07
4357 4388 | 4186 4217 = 1.23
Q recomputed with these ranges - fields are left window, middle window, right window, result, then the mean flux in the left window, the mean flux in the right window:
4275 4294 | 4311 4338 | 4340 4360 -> 0.7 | 201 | 192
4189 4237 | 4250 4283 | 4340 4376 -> -0.9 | 184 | 201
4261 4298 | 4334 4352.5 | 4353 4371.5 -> 1.2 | 191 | 210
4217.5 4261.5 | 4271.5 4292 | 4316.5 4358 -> -0.6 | 191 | 192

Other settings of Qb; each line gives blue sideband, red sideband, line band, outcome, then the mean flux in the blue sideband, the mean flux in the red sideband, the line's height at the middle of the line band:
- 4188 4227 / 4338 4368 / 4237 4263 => -0.042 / 184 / 199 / 189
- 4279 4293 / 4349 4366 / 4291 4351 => 0.130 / 199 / 205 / 202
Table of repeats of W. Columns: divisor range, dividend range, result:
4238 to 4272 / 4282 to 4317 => 0.89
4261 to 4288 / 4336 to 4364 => 1.01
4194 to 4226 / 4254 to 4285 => 1.05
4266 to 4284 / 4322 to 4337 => 1.00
